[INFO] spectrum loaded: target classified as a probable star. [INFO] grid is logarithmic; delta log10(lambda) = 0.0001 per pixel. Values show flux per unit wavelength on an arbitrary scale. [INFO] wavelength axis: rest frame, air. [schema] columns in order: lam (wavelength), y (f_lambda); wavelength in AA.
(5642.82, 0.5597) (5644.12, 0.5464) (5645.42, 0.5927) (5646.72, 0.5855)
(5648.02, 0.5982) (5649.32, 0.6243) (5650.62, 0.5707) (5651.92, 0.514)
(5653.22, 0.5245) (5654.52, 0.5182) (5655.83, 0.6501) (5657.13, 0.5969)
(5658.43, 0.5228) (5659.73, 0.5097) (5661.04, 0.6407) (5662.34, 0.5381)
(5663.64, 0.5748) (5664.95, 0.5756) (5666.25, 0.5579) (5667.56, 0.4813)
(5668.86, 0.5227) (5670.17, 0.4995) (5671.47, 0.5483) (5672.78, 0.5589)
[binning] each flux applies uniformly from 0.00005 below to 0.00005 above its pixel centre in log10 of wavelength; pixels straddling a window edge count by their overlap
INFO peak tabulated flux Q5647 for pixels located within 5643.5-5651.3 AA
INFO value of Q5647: 0.6243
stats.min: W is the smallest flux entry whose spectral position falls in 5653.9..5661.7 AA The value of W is 0.5097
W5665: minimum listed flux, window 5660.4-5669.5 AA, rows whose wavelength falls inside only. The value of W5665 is 0.4813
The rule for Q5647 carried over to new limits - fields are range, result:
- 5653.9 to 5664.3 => 0.6501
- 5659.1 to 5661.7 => 0.6407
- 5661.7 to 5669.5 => 0.5756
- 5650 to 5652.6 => 0.5707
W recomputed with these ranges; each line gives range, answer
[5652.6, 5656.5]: 0.5182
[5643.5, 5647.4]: 0.5464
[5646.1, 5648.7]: 0.5855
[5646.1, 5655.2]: 0.514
